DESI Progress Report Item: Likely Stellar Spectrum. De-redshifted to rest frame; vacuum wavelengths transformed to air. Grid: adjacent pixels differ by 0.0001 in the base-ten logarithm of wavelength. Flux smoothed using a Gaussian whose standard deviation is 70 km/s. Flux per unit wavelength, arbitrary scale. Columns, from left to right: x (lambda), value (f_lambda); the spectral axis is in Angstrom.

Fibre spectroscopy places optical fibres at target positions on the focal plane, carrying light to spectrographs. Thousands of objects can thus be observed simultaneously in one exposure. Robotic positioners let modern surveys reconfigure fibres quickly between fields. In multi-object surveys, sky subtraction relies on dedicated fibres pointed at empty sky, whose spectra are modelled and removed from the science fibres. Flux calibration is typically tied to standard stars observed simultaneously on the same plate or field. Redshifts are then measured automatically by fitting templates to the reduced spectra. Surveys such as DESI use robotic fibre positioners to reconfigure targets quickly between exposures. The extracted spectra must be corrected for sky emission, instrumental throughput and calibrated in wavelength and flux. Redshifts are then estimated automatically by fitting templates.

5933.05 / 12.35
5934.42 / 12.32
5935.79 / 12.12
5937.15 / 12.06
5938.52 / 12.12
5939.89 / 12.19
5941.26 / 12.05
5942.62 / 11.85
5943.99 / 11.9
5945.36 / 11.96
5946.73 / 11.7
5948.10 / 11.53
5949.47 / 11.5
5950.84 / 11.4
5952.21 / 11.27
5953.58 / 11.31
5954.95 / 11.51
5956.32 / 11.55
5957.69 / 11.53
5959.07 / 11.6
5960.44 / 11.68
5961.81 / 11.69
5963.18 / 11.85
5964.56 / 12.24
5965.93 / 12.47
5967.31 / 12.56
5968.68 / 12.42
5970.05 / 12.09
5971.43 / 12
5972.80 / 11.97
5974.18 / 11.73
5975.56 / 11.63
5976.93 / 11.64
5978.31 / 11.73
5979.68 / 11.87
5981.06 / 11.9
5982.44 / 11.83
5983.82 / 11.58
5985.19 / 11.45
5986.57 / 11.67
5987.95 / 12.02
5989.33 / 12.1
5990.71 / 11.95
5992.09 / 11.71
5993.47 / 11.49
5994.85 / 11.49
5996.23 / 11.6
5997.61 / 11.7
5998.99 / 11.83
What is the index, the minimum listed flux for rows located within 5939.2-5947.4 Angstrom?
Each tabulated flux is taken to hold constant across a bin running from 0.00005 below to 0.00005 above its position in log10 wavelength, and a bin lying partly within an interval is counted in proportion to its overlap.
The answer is 11.7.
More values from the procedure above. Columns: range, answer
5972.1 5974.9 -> 11.73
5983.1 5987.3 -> 11.45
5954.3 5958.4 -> 11.51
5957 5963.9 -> 11.53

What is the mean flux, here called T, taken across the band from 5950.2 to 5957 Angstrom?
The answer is 11.4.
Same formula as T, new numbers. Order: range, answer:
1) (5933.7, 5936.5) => 12.2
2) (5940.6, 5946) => 12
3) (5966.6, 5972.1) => 12.3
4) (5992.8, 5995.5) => 11.5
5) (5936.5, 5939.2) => 12.1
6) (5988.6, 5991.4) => 12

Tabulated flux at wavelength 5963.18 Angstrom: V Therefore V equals 11.85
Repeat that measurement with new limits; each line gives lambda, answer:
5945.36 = 11.96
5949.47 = 11.5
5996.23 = 11.6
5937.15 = 12.06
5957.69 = 11.53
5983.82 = 11.58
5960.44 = 11.68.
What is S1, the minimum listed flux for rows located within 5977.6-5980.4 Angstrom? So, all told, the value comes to 11.73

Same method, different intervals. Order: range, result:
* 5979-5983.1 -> 11.83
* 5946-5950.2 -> 11.5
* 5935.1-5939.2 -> 12.06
